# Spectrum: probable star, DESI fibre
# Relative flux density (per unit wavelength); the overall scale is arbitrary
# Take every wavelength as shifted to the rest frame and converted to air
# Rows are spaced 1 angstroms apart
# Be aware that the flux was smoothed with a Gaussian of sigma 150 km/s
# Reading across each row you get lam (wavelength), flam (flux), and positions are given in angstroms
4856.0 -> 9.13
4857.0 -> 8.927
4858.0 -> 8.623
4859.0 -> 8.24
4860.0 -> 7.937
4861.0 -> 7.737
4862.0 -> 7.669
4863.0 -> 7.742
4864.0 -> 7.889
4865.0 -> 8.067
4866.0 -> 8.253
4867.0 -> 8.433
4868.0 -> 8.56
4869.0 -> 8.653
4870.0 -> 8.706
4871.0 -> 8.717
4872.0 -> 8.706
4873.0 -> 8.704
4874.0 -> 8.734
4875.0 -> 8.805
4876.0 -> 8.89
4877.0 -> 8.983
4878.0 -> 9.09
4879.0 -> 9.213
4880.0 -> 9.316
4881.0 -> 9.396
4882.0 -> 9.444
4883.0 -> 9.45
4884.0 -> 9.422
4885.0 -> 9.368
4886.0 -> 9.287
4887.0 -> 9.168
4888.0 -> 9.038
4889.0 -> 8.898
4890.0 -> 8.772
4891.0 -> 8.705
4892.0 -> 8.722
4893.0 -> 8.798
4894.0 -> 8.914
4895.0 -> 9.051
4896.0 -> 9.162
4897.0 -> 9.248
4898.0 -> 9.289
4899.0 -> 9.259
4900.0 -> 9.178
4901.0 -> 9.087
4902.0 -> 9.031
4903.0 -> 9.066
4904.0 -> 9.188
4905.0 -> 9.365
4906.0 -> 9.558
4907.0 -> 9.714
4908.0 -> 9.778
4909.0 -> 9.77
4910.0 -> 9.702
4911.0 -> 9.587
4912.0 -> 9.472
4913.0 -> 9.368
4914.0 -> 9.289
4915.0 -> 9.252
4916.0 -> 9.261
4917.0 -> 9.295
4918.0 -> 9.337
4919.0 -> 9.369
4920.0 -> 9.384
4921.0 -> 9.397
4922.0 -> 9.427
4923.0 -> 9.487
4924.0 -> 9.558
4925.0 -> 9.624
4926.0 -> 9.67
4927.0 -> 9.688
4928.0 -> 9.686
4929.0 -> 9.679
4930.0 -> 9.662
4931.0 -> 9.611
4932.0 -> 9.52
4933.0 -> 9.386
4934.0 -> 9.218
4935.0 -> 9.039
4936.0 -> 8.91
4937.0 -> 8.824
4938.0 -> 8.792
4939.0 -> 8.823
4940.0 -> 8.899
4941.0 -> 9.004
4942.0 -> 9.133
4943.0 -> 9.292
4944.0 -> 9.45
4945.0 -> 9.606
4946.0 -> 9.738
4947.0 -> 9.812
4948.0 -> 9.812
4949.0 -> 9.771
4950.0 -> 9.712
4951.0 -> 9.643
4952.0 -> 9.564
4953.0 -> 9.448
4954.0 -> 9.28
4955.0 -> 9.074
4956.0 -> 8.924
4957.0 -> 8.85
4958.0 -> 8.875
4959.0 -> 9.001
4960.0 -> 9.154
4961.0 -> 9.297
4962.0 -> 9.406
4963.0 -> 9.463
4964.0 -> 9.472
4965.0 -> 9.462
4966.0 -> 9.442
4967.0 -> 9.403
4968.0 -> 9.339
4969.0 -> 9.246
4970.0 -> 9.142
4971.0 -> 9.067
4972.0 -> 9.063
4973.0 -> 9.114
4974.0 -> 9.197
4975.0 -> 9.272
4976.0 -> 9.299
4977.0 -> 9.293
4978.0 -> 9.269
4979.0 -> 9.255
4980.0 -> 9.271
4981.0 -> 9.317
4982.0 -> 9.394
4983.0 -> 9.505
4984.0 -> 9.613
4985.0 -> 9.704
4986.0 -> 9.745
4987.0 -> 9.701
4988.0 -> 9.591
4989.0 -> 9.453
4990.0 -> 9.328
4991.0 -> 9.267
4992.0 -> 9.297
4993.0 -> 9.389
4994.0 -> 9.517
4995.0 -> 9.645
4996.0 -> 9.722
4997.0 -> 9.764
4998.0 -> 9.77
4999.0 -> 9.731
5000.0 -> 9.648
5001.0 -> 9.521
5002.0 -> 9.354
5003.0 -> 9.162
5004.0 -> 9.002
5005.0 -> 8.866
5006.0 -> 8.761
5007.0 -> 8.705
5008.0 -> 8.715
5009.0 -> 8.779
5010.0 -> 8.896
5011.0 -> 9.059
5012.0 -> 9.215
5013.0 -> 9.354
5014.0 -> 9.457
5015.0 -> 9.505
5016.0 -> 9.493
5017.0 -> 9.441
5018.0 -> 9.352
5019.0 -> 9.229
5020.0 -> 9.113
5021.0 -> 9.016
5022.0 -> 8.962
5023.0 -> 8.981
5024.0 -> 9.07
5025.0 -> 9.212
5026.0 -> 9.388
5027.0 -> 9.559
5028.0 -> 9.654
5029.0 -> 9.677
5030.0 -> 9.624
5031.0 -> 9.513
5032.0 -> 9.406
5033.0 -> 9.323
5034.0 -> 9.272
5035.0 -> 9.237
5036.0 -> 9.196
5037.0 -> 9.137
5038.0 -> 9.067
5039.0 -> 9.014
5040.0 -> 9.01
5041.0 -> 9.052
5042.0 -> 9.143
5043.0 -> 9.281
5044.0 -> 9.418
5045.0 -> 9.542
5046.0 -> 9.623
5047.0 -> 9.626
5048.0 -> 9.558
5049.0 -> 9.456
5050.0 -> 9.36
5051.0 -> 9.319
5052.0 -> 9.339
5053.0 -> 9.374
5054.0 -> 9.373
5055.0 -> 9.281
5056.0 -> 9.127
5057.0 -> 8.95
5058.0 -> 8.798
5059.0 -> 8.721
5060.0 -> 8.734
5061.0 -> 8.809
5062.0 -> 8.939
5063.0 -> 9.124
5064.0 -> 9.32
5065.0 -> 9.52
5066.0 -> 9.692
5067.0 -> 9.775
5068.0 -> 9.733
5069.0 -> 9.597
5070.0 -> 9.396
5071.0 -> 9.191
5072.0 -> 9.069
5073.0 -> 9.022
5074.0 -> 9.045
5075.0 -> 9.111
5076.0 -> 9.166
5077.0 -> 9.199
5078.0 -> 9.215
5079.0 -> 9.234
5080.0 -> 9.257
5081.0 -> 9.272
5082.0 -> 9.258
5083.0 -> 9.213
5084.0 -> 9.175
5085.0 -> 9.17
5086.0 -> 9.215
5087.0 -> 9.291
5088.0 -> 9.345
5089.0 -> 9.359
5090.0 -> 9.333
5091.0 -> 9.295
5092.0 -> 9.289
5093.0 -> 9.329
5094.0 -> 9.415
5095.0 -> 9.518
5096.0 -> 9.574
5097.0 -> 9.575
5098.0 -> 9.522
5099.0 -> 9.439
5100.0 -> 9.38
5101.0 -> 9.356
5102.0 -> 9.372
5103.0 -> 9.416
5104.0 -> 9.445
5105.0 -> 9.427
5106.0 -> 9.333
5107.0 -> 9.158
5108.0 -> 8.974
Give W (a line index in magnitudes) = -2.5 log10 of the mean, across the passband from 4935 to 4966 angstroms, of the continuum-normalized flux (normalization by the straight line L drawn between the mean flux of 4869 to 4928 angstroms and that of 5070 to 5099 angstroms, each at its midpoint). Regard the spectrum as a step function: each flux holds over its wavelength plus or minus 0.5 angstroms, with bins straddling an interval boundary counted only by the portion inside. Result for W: 0.00 mag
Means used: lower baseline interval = 9.23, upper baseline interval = 9.28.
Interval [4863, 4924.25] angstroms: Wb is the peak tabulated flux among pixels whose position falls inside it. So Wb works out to 9.778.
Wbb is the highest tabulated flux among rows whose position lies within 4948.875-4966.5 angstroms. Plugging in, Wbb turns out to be 9.771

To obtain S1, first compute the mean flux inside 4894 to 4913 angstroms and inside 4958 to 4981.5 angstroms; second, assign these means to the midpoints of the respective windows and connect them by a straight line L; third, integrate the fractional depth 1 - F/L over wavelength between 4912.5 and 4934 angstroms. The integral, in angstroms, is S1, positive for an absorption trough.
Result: -0.3 angstroms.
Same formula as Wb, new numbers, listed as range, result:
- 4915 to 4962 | 9.812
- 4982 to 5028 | 9.77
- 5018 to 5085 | 9.775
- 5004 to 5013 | 9.354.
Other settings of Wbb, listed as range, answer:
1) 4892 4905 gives 9.365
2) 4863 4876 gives 8.89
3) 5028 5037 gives 9.677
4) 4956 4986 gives 9.745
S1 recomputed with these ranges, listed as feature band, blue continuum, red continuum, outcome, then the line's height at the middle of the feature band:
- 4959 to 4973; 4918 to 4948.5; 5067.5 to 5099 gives 0.1 angstroms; 9.37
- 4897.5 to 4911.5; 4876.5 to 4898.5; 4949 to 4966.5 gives -0.3 angstroms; 9.17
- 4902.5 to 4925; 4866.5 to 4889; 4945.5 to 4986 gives -0.7 angstroms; 9.15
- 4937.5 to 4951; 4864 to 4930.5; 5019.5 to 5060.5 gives -0.3 angstroms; 9.2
